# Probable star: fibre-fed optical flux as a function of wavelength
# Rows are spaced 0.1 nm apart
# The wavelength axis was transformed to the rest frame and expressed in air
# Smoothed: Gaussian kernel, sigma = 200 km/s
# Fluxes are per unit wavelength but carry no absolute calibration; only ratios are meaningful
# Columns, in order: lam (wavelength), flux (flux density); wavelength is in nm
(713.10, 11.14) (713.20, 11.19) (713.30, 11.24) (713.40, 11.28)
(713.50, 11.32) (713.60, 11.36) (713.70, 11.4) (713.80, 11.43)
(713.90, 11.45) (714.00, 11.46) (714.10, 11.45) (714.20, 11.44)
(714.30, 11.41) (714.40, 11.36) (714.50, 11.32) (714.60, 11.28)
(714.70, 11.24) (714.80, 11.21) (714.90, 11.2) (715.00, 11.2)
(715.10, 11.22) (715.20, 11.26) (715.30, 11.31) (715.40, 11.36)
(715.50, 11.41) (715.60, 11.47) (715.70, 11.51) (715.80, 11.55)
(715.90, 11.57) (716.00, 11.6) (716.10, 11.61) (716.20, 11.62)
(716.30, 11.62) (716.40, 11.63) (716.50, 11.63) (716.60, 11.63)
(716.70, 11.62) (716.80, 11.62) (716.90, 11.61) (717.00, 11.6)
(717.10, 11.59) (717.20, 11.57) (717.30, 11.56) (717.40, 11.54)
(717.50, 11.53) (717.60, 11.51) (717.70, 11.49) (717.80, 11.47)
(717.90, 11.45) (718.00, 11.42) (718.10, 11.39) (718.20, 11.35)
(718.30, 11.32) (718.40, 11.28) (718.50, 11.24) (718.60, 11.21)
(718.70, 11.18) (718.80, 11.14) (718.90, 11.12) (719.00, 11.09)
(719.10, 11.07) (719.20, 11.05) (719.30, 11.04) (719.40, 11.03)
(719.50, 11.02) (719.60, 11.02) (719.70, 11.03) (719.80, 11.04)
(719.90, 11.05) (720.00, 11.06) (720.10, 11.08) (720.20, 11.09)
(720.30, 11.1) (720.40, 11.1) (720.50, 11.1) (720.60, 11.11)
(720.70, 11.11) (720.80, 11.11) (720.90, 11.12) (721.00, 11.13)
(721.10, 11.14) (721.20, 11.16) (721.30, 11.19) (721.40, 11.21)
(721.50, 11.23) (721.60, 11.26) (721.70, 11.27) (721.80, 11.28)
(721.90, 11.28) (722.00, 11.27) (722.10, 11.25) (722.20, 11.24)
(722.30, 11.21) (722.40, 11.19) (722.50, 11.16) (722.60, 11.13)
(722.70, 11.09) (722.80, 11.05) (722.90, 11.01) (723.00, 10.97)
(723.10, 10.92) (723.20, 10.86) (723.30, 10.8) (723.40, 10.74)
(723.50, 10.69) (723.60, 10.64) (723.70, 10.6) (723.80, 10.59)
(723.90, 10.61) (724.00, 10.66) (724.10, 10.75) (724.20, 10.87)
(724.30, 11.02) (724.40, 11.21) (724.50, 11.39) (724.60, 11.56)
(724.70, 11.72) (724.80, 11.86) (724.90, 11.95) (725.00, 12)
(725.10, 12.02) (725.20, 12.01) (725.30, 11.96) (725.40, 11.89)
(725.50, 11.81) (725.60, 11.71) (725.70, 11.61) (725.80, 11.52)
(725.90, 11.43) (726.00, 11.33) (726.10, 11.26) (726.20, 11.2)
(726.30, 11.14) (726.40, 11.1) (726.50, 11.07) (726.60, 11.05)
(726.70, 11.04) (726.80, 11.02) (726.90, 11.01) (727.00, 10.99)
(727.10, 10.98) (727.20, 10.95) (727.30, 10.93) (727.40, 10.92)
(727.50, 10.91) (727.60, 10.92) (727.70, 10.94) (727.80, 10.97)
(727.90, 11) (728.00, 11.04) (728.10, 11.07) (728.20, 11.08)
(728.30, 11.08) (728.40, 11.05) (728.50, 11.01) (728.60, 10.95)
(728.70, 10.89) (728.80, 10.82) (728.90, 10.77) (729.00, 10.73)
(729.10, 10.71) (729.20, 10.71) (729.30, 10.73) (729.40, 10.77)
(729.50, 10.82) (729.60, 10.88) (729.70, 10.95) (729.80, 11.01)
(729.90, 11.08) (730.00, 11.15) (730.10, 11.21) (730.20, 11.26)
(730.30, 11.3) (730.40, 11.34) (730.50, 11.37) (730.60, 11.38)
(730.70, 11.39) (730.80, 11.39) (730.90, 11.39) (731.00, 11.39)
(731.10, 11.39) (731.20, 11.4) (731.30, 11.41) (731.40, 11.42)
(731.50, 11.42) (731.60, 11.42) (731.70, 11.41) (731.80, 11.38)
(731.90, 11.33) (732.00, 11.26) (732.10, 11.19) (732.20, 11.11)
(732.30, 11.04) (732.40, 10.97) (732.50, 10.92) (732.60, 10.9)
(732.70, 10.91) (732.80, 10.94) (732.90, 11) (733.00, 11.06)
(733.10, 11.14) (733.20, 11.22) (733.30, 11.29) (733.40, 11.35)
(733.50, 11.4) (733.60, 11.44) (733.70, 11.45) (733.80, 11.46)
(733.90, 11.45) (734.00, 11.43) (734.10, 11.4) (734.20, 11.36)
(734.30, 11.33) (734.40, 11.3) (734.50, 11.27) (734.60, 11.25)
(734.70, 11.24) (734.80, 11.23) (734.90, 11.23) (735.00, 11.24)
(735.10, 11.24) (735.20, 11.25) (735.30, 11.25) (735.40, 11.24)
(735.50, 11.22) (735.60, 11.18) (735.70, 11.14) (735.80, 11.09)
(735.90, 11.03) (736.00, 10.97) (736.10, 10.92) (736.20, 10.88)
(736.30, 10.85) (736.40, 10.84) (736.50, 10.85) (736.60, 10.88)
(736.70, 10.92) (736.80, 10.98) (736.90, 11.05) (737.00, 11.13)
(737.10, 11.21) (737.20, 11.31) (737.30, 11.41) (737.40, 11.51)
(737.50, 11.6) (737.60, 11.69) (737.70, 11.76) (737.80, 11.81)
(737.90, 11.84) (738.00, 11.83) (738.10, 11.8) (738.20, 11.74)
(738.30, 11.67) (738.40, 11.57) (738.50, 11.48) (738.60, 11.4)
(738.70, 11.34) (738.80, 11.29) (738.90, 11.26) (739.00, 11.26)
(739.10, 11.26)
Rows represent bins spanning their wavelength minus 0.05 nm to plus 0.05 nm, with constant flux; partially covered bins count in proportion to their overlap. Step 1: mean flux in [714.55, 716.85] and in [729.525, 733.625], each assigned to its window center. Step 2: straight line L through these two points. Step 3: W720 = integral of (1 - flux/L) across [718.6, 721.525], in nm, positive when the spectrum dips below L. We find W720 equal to 0.074 nm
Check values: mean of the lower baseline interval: 11.5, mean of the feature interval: 11.1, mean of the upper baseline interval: 11.2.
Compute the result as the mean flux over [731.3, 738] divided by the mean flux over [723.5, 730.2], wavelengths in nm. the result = 1.01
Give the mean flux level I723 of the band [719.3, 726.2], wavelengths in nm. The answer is 11.2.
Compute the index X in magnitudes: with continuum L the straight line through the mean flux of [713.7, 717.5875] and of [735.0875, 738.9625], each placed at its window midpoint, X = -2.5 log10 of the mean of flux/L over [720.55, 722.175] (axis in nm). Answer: 0.02 mag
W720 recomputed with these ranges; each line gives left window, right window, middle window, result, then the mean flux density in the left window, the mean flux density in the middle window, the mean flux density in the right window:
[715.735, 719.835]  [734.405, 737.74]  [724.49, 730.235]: 0.05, 11.4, 11.2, 11.2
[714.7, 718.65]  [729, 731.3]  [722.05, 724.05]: 0.07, 11.5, 10.9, 11.1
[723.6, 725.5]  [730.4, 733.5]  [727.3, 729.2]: 0.06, 11.4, 10.9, 11.2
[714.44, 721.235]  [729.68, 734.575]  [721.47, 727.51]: 0.05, 11.3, 11.2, 11.3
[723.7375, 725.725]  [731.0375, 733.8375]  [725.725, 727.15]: 0.03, 11.5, 11.2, 11.2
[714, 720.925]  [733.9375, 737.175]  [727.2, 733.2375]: 0.06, 11.3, 11.1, 11.1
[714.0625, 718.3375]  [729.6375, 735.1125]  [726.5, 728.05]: 0.05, 11.5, 11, 11.3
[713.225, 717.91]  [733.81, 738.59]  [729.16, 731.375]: 0.03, 11.4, 11.2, 11.3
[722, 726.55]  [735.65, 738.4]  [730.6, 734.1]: 0.00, 11.2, 11.3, 11.3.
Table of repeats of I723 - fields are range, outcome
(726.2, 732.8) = 11.1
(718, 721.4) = 11.1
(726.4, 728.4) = 11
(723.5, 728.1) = 11.2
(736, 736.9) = 10.9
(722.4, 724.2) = 10.8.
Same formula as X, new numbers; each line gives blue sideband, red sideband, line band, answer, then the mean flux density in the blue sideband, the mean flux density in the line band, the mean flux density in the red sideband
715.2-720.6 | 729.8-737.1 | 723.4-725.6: 0.00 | 11.3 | 11.3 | 11.2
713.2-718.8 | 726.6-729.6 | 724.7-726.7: -0.05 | 11.4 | 11.6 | 10.9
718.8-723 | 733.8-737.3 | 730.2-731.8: -0.02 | 11.1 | 11.4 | 11.2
